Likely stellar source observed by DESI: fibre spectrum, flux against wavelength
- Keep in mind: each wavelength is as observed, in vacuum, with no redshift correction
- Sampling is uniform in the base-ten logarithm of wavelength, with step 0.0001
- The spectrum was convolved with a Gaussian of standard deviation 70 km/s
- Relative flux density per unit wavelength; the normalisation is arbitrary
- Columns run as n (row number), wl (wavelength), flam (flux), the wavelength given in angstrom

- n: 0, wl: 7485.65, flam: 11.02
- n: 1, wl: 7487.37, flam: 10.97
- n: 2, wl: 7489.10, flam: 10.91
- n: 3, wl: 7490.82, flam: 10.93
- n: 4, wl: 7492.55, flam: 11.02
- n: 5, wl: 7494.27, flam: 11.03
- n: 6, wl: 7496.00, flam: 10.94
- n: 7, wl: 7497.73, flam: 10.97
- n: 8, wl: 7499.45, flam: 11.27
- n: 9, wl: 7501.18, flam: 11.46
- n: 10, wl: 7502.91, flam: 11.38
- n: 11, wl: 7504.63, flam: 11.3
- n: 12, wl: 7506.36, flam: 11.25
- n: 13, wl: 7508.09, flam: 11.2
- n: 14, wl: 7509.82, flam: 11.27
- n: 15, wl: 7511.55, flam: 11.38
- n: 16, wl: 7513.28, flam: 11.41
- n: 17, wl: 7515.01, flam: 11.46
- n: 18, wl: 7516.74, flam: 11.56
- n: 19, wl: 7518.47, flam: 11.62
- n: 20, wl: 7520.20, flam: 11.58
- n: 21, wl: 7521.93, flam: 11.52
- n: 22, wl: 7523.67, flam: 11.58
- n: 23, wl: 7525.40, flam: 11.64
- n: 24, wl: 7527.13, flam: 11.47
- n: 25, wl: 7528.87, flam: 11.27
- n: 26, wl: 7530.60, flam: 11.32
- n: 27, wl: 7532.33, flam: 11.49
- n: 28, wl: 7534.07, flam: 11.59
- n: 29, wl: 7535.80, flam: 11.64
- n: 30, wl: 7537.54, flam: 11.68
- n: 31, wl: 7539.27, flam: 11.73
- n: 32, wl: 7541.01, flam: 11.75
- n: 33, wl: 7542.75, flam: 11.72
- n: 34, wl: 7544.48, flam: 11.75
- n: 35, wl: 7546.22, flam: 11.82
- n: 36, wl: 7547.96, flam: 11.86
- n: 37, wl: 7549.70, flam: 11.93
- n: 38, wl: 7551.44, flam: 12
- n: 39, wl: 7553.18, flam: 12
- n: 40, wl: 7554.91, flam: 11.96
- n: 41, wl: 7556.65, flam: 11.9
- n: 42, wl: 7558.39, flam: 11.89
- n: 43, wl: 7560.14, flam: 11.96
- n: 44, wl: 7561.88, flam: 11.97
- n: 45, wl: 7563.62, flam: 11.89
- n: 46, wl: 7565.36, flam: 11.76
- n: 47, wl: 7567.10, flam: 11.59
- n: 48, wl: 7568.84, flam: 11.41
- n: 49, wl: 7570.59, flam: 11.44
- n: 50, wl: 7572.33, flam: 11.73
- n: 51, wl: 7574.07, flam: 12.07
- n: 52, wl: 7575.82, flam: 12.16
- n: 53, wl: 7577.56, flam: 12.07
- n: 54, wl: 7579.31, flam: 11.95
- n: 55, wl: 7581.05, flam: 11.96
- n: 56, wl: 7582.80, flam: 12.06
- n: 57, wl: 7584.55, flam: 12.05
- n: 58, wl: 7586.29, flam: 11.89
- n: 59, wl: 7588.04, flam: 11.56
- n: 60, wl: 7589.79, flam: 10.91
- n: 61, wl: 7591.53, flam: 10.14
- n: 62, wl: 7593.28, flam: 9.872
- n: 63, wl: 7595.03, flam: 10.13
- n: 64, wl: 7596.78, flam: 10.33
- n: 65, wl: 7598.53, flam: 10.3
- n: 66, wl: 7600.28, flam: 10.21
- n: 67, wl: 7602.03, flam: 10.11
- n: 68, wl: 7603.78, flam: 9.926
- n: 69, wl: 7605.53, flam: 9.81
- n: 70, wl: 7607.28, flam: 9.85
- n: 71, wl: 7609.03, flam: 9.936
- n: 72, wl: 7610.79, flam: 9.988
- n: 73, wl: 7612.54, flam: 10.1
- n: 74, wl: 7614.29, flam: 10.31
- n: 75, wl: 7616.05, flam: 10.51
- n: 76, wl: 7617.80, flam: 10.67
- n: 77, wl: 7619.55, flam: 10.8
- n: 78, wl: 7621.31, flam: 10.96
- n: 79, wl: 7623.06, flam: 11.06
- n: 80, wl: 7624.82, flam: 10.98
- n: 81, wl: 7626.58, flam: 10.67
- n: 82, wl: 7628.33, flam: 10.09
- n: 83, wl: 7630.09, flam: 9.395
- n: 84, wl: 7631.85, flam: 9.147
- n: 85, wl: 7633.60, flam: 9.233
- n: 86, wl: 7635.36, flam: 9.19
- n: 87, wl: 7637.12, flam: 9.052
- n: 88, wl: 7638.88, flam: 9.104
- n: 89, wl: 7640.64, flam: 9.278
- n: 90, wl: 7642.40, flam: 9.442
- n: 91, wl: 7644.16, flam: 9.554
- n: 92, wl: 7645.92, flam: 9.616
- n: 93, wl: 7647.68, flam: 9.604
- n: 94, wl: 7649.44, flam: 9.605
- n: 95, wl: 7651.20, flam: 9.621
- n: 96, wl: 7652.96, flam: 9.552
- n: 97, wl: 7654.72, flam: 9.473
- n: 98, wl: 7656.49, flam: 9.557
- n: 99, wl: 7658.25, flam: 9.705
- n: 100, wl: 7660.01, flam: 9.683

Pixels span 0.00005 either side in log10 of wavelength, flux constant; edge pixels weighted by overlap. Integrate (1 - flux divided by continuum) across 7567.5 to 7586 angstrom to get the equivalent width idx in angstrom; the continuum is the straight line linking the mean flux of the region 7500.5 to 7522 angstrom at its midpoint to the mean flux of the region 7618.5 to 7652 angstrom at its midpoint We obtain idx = -2.3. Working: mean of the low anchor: 11.4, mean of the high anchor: 9.82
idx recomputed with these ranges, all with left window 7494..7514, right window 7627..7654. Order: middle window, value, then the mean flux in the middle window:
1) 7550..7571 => -2.6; 11.8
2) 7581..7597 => -1.5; 11.1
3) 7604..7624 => -1.1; 10.4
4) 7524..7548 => -1.8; 11.6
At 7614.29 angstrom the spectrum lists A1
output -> 10.31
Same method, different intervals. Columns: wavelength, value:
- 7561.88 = 11.97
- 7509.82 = 11.27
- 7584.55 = 12.05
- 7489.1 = 10.91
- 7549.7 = 11.93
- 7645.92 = 9.616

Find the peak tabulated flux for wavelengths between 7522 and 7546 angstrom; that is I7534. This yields 11.75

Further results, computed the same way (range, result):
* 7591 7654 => 11.06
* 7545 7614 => 12.16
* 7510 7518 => 11.56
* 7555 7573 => 11.97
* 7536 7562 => 12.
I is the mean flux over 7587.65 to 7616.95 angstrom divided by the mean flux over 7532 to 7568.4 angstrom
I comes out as 0.87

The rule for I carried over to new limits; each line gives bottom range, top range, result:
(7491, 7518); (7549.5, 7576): 1.05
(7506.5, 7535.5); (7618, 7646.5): 0.86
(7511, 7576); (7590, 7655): 0.85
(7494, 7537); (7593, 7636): 0.89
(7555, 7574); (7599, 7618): 0.86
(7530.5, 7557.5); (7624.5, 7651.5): 0.81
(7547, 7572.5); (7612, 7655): 0.84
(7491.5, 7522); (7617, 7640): 0.89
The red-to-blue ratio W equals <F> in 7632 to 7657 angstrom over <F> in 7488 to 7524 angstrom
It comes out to 0.83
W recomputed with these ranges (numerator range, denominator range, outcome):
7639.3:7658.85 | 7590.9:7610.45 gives 0.95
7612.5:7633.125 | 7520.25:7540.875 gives 0.90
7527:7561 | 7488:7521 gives 1.04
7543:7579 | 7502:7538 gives 1.04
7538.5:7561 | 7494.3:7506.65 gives 1.06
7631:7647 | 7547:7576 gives 0.78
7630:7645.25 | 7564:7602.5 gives 0.82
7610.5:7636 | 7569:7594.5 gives 0.89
